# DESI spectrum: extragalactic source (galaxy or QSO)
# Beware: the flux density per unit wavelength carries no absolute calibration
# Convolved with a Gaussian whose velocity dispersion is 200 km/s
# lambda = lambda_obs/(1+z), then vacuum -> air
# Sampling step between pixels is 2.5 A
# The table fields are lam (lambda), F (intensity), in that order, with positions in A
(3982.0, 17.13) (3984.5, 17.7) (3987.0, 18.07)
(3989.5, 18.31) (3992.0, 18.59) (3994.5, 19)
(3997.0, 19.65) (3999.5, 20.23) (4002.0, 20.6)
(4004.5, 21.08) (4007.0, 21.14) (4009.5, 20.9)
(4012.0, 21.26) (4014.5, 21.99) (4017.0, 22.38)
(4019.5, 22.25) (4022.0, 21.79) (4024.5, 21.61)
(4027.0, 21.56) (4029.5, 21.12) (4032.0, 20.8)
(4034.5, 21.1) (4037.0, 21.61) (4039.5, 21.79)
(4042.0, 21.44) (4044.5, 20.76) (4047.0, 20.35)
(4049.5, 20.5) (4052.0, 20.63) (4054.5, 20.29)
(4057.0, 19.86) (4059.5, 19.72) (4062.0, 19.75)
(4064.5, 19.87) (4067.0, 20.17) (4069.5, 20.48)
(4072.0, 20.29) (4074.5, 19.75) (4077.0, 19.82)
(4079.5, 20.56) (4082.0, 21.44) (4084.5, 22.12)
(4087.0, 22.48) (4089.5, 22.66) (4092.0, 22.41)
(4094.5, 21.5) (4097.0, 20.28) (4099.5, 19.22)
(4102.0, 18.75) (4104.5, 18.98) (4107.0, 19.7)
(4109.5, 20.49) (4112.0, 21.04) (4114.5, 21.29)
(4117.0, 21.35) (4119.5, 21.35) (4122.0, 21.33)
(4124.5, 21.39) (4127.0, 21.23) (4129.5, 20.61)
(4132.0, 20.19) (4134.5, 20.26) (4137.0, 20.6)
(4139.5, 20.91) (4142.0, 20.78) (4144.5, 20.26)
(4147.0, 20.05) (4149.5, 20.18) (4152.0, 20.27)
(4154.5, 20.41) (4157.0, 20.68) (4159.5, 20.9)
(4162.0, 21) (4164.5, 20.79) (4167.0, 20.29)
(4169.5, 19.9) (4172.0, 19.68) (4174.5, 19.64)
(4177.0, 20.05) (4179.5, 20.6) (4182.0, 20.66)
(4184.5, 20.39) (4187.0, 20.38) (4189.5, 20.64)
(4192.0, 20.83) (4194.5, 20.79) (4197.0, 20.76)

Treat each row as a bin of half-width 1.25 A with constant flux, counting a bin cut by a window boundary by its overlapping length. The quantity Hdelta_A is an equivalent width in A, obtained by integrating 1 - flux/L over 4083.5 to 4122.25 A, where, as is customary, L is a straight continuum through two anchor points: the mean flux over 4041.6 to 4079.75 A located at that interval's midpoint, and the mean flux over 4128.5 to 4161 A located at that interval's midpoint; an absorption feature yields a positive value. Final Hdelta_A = -1.1 A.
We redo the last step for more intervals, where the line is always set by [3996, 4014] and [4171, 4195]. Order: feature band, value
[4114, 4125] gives -0.4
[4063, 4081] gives 0.4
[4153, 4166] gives -0.2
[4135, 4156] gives 0.0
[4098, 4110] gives 0.7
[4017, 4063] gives -0.7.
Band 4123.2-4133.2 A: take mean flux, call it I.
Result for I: 20.9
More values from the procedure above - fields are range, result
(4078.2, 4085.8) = 21.4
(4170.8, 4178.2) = 19.8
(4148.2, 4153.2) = 20.2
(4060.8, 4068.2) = 19.9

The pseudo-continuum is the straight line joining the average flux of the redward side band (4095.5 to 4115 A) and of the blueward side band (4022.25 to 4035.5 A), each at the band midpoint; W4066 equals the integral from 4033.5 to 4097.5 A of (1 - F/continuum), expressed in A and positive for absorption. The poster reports -0.6 A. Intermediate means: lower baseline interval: 21.3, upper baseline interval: 19.9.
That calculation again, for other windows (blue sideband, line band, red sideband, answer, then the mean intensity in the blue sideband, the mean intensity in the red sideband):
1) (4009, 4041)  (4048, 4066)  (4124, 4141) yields 1.0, 21.6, 20.7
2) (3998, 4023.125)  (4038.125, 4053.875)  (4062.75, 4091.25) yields 0.2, 21.3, 20.9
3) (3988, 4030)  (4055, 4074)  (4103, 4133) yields 0.7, 20.8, 20.7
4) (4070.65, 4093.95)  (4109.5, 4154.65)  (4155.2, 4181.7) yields 0.0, 21.3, 20.4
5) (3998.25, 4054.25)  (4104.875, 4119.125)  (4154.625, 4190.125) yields 0.0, 21.2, 20.4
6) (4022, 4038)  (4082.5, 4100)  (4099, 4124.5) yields -0.8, 21.3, 20.4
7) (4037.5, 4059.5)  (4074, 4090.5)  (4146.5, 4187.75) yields -0.6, 20.7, 20.4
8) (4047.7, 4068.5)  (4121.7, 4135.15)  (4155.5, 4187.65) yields -0.4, 20.1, 20.4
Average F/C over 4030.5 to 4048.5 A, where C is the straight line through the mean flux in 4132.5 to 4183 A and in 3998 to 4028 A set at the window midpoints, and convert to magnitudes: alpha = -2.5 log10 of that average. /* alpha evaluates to 0.00 mag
